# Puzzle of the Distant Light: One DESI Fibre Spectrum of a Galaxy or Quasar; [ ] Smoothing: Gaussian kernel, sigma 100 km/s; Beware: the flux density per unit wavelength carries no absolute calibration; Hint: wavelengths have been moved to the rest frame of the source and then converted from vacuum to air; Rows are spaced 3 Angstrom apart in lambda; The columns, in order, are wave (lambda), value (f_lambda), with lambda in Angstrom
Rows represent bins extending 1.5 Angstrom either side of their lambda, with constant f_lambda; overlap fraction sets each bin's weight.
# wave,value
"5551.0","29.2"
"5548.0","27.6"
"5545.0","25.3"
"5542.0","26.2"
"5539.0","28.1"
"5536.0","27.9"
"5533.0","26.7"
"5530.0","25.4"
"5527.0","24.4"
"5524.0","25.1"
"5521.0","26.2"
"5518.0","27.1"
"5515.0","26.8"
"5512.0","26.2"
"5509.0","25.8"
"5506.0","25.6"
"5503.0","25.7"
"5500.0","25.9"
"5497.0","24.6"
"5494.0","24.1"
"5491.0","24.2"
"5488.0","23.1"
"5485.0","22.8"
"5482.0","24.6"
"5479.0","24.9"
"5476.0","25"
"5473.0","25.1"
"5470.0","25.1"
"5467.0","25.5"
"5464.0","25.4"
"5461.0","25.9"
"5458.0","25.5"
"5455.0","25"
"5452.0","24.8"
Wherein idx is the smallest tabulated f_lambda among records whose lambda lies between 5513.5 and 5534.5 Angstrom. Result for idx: 24.4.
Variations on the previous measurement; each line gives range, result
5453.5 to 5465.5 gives 25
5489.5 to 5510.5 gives 24.1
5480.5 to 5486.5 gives 22.8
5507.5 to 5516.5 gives 25.8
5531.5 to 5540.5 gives 26.7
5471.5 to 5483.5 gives 24.6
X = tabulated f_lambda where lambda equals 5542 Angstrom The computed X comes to 26.2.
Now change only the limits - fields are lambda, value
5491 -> 24.2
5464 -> 25.4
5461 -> 25.9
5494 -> 24.1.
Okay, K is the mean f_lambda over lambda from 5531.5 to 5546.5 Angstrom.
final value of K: 26.8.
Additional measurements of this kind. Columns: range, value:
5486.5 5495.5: 23.8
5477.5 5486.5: 24.1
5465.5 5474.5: 25.2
